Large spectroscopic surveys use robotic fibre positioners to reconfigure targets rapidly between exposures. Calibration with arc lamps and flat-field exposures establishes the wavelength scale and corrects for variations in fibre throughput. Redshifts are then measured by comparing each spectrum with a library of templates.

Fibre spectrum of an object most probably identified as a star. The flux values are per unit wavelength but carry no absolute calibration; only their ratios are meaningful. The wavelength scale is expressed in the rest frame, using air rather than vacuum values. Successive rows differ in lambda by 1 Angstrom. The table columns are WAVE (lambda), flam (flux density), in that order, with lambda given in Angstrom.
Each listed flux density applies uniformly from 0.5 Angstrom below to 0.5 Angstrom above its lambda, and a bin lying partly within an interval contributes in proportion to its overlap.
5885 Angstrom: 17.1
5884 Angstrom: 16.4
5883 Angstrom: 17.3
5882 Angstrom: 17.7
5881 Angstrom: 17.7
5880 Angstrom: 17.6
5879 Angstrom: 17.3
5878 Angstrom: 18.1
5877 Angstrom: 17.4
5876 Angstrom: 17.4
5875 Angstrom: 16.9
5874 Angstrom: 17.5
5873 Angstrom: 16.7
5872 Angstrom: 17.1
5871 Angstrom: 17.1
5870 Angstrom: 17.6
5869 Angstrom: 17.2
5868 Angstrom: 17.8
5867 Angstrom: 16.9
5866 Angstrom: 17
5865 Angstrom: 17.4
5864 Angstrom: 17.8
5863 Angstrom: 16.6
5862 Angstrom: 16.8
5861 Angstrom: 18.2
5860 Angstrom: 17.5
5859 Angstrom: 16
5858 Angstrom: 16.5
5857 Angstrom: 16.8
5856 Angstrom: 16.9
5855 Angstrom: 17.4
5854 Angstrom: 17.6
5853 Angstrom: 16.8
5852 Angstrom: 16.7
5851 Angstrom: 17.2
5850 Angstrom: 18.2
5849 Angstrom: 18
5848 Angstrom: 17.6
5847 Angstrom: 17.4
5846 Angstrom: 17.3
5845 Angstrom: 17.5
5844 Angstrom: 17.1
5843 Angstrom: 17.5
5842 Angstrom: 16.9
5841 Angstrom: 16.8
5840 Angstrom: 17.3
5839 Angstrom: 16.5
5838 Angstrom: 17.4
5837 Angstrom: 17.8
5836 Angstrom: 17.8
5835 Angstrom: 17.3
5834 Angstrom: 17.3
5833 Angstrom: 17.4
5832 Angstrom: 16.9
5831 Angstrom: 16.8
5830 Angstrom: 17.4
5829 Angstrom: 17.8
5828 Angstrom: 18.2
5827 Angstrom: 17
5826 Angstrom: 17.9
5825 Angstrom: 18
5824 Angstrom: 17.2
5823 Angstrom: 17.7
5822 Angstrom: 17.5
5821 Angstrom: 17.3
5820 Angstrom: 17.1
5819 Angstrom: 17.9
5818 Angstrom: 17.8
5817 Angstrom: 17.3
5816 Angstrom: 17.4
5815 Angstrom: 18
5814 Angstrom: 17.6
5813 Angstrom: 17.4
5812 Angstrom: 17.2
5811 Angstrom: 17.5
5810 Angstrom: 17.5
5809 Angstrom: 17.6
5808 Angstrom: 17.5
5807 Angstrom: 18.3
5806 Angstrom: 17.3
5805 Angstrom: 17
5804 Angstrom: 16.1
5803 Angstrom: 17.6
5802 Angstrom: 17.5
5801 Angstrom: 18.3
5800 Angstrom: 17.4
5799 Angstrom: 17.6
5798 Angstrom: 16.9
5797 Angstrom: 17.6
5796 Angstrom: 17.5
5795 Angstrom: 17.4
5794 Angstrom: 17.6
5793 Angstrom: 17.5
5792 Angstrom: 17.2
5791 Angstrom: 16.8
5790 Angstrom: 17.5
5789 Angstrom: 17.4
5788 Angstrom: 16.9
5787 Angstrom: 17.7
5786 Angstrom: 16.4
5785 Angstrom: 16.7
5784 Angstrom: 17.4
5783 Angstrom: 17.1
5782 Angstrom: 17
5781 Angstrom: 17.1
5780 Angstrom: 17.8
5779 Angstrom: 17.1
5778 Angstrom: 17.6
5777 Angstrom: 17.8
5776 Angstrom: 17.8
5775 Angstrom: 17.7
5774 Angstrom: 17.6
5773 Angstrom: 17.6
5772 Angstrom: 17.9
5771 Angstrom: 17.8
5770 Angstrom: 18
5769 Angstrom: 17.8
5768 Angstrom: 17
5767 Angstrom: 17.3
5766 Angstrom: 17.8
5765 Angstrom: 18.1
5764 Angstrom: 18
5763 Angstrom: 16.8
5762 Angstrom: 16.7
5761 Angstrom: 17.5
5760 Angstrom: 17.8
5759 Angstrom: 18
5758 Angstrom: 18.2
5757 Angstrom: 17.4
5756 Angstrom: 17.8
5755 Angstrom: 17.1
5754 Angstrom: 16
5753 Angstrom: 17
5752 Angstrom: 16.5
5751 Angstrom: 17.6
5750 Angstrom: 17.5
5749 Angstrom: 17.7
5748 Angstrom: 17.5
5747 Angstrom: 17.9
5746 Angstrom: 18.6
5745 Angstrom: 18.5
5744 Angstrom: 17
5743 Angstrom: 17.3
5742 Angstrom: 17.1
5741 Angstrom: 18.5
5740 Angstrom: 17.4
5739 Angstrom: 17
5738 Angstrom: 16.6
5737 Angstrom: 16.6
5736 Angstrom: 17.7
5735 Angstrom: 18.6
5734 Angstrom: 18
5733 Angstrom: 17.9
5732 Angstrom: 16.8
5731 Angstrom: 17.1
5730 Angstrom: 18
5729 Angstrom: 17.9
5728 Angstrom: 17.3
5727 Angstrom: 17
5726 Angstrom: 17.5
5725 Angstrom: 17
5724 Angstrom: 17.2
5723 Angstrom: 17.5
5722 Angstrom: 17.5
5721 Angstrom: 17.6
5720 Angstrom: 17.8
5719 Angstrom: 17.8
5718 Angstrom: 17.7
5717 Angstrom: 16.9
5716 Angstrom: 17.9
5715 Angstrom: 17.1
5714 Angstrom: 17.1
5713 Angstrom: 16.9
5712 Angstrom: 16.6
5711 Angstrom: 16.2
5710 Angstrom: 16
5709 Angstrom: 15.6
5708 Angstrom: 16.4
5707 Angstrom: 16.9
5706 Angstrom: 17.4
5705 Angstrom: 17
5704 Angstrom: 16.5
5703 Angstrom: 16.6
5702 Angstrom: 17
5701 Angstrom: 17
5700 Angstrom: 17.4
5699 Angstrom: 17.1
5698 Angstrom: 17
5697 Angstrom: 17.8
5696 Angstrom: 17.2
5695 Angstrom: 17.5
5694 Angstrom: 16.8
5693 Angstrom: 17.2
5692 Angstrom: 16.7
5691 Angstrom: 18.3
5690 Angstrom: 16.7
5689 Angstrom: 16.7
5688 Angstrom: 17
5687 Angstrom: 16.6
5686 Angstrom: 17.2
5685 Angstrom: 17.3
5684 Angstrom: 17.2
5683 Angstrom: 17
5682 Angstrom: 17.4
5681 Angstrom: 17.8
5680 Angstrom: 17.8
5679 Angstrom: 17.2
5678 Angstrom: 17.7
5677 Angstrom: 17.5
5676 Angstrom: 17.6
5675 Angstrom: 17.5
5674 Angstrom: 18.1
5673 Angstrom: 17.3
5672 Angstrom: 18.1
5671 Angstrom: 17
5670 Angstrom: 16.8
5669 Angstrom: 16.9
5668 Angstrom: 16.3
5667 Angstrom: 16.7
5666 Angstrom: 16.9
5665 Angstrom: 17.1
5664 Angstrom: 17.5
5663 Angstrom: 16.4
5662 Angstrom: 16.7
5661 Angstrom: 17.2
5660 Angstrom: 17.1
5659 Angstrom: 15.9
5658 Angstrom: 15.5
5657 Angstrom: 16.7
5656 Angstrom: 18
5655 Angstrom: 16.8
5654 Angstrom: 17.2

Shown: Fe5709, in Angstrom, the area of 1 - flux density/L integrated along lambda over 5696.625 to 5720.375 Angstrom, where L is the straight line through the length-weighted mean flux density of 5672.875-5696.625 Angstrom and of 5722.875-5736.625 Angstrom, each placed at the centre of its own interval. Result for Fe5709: 0.61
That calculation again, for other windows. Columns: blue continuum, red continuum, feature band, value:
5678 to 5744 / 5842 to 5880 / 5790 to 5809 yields -0.2 Angstrom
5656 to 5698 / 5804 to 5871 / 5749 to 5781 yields -0.5 Angstrom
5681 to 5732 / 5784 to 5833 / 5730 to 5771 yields -0.6 Angstrom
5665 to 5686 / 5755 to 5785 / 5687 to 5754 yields 0.7 Angstrom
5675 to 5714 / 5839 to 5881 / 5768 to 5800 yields -0.5 Angstrom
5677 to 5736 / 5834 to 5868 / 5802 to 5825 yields -0.3 Angstrom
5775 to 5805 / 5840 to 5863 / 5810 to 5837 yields -0.4 Angstrom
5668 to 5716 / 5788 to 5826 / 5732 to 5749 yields -0.4 Angstrom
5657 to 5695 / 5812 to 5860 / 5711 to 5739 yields -0.3 Angstrom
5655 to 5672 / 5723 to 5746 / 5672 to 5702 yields -0.5 Angstrom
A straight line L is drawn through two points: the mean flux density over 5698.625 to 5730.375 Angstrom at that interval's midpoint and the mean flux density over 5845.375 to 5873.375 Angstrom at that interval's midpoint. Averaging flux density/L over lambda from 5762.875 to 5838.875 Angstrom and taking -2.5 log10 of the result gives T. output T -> -0.02 mag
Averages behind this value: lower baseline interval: 17.1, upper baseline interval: 17.2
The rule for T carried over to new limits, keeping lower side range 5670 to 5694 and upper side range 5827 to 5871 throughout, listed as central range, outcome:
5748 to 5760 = 0.00 mag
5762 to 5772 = -0.02 mag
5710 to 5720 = 0.01 mag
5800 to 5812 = -0.01 mag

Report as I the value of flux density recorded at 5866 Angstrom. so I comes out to 17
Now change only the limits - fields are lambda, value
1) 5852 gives 16.7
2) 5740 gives 17.4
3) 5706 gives 17.4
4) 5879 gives 17.3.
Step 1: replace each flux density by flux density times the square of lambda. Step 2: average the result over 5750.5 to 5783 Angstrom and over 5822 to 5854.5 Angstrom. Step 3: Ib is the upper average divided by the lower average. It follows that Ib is 1.02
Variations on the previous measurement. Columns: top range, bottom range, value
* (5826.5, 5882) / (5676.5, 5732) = 1.06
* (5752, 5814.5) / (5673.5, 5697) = 1.04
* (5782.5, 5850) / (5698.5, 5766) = 1.03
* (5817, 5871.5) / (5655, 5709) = 1.07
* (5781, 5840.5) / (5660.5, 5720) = 1.06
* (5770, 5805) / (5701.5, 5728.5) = 1.05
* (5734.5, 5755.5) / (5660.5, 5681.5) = 1.04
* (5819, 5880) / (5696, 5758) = 1.05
